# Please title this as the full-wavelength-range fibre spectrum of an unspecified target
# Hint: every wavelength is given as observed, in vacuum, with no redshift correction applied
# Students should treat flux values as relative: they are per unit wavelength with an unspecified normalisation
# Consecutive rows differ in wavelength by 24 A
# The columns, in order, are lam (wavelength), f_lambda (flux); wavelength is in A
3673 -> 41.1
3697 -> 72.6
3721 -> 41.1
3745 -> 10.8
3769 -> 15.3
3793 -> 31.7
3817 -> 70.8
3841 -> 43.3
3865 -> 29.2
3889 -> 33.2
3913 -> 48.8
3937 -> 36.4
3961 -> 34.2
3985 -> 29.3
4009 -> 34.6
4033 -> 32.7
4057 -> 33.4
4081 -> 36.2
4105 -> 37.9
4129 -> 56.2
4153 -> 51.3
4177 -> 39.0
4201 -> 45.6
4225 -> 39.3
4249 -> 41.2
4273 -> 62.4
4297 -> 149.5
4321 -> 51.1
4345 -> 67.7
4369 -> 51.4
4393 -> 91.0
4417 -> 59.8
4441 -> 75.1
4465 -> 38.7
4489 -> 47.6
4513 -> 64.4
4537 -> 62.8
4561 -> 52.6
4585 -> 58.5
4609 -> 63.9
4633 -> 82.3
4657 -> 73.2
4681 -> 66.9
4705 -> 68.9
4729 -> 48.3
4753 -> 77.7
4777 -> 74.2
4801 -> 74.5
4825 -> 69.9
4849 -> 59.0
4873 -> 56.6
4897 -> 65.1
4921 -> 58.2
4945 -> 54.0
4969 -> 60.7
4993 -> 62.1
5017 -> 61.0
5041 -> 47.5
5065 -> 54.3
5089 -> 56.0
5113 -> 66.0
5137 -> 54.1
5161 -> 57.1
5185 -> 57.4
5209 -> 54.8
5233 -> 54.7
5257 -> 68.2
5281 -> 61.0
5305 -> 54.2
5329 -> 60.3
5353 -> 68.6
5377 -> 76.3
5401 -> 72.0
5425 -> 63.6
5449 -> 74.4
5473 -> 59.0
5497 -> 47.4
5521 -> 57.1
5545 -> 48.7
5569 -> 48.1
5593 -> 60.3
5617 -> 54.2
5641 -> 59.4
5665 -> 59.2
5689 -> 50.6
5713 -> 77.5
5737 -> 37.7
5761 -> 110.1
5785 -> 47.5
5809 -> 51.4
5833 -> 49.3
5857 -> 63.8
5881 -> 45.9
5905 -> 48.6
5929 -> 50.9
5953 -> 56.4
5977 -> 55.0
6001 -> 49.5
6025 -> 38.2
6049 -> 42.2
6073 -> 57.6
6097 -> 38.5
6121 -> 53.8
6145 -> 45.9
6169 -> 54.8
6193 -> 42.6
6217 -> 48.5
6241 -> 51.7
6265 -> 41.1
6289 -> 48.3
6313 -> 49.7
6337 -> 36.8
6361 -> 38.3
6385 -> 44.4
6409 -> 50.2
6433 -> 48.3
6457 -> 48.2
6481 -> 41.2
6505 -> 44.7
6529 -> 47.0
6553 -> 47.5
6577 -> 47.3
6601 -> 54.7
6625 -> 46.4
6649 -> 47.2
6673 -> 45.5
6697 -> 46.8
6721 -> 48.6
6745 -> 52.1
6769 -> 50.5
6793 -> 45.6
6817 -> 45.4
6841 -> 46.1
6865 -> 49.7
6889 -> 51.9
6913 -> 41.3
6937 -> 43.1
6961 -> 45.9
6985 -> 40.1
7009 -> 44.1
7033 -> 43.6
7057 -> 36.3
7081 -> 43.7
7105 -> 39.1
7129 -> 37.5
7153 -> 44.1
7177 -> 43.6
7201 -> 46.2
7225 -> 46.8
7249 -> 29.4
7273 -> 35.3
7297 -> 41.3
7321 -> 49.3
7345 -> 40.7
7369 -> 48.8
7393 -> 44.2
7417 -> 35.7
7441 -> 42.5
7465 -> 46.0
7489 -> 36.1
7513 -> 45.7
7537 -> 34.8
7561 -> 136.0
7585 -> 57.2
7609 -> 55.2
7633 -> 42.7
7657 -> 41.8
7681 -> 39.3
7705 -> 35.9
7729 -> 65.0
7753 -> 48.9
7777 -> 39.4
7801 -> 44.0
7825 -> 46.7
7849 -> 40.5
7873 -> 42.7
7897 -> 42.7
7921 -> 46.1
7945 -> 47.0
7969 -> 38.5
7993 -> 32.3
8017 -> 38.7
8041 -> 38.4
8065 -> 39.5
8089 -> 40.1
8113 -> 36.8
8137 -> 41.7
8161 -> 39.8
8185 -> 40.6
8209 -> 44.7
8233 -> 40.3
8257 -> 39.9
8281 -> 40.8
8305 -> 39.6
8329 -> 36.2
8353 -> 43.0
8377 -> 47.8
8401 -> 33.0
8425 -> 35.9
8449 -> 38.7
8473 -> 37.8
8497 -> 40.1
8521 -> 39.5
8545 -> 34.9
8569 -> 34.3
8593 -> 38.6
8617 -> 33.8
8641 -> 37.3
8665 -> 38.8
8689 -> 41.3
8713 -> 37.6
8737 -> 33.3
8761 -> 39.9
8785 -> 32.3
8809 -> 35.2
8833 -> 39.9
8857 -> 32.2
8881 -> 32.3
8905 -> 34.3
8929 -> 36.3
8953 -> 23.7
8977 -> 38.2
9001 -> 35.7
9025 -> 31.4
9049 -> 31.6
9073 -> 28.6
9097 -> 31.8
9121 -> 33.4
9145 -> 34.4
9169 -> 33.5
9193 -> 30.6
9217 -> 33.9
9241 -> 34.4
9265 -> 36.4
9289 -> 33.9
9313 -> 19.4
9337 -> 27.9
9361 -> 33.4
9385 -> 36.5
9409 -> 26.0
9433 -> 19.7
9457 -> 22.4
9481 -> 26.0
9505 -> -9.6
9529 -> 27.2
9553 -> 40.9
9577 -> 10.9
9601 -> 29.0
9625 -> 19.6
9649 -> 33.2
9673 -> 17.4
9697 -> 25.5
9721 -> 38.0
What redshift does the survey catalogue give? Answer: 0.151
